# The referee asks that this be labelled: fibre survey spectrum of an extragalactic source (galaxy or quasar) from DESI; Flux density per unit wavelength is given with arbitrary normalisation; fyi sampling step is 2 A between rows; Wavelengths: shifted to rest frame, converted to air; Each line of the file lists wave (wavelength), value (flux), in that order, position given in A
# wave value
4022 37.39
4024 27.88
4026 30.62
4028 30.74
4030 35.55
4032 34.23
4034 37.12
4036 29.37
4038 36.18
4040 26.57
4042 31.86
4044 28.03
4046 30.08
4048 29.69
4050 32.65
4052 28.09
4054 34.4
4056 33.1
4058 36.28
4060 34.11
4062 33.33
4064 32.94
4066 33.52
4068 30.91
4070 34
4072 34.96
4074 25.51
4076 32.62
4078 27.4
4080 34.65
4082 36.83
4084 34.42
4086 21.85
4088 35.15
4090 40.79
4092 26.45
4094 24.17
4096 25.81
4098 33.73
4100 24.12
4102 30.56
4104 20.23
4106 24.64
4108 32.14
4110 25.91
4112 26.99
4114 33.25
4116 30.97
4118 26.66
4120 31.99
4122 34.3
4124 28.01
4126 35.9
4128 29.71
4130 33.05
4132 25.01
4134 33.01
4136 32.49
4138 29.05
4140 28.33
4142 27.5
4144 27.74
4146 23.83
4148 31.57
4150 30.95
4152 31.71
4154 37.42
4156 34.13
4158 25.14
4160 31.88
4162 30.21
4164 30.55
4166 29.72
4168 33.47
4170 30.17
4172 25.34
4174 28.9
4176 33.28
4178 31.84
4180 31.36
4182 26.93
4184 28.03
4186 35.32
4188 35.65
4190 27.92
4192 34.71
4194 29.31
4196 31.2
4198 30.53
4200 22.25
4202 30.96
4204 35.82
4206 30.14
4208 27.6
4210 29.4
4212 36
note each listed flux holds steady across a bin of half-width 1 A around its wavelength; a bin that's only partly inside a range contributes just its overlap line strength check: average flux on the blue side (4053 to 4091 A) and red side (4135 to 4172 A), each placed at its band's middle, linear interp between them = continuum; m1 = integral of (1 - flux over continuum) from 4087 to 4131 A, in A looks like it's 2.71 A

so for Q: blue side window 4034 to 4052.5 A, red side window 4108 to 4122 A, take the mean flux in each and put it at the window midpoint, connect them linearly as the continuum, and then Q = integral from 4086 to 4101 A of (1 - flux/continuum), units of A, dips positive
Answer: 0.3 A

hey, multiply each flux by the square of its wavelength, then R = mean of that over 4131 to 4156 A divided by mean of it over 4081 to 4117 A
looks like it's 1.0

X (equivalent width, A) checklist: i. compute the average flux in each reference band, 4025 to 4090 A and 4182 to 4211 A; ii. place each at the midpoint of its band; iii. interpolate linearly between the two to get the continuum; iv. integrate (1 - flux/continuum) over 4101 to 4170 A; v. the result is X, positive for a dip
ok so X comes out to 2.9 A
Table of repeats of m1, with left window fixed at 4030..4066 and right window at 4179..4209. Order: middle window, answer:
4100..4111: 1.8 A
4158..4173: 0.5 A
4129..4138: 0.2 A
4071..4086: 0.2 A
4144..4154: 0.3 A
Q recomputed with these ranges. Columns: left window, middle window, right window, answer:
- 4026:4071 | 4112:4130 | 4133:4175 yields -0.21 A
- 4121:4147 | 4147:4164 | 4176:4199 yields -0.65 A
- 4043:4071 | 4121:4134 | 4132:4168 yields -0.18 A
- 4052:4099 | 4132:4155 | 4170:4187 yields 0.49 A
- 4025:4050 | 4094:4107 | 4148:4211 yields 2.05 A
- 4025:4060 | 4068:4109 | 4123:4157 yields 1.77 A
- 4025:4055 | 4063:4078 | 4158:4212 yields -0.16 A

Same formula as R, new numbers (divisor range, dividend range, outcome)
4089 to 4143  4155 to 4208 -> 1.07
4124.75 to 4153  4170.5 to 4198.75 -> 1.05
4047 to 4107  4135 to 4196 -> 1.03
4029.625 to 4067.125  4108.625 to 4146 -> 0.96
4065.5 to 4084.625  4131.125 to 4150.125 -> 0.92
